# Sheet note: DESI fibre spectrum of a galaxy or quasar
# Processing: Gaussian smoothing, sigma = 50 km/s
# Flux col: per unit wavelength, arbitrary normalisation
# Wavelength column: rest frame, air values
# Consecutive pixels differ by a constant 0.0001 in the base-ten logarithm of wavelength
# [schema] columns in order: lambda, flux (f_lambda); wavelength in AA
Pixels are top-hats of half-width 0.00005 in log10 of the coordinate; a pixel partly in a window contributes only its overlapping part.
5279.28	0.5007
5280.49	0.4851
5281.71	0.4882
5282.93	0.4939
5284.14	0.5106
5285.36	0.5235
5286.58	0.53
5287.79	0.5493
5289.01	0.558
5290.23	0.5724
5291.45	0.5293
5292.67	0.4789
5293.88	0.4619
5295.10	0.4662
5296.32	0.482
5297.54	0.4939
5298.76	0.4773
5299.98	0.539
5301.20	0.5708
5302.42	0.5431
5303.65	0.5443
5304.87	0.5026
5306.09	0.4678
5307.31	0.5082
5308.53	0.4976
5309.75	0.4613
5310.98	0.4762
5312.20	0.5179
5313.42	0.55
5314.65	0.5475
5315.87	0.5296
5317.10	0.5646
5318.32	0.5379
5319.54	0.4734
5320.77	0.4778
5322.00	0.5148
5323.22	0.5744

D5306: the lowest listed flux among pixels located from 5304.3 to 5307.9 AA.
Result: 0.4678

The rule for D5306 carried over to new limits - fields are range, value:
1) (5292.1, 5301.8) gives 0.4619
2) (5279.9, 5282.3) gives 0.4851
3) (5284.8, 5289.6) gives 0.5235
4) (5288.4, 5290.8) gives 0.558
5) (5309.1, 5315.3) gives 0.4613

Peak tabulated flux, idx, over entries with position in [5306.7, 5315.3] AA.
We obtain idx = 0.55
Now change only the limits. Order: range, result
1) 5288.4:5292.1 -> 0.5724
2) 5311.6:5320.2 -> 0.5646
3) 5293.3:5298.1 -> 0.4939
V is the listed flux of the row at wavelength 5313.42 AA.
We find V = 0.55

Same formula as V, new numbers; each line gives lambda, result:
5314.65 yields 0.5475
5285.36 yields 0.5235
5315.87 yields 0.5296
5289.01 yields 0.558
